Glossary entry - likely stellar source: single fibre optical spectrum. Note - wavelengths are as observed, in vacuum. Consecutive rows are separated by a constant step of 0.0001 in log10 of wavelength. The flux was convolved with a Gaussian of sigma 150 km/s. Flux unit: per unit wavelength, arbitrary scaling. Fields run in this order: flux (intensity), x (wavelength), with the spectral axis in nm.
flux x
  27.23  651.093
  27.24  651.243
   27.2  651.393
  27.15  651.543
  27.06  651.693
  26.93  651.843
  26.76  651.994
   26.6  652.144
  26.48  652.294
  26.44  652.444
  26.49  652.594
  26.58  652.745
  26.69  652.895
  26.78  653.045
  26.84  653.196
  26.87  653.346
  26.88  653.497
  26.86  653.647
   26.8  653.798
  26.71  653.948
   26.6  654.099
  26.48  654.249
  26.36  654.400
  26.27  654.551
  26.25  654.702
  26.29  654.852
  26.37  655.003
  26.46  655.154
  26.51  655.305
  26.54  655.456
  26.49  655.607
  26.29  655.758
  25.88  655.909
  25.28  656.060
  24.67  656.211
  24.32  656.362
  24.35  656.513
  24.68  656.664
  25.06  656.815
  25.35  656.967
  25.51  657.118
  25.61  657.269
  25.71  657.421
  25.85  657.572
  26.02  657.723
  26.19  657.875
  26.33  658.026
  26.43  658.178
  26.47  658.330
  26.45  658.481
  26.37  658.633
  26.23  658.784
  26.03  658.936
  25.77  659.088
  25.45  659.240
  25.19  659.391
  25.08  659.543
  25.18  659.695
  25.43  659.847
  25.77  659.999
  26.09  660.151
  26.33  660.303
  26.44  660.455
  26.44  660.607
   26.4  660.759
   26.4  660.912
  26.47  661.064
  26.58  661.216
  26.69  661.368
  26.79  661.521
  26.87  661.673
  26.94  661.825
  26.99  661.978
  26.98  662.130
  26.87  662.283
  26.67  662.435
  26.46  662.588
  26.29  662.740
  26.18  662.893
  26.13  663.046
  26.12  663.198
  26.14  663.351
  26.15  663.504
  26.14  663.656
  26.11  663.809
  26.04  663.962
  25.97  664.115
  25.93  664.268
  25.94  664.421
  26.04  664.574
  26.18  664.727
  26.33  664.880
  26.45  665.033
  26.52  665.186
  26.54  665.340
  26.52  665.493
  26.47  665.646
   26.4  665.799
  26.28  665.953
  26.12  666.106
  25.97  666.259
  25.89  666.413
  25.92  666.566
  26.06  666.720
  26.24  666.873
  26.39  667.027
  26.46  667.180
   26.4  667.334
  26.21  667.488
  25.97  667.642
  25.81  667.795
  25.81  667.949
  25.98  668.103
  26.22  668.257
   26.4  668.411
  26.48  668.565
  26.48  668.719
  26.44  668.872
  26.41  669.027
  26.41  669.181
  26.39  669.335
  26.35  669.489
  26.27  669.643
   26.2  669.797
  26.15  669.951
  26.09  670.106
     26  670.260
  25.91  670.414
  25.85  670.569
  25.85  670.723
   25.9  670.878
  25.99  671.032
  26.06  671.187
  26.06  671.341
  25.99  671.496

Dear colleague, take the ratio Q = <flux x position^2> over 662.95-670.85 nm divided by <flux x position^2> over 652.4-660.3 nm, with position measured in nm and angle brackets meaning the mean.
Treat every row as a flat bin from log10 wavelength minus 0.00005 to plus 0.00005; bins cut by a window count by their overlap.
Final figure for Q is 1.04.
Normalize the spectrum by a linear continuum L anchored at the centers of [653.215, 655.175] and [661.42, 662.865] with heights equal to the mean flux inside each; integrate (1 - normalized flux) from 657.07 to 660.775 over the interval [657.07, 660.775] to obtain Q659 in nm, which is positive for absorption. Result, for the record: 0.10 nm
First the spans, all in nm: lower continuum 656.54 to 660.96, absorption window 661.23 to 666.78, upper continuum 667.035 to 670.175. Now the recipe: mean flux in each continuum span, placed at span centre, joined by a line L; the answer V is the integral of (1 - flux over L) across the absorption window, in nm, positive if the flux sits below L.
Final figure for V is -0.06 nm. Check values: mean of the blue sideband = 25.8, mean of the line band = 26.3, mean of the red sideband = 26.2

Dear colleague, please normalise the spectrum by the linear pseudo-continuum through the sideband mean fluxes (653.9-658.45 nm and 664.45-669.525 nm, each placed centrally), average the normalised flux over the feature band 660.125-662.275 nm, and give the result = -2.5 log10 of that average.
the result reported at -0.022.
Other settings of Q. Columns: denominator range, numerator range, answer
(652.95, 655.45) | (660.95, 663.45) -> 1.02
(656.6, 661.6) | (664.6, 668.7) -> 1.03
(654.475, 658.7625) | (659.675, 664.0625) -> 1.04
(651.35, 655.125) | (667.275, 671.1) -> 1.03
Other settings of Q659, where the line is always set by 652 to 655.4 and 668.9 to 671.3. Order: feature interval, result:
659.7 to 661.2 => 0.01 nm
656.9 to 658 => 0.03 nm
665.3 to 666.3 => 0.00 nm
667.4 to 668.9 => 0.00 nm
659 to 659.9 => 0.04 nm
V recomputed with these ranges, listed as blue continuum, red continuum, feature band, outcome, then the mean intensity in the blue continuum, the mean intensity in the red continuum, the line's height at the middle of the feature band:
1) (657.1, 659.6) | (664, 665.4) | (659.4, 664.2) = -0.04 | 25.9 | 26.2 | 26.1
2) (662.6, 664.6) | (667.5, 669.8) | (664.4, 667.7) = -0.01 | 26.1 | 26.2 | 26.2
